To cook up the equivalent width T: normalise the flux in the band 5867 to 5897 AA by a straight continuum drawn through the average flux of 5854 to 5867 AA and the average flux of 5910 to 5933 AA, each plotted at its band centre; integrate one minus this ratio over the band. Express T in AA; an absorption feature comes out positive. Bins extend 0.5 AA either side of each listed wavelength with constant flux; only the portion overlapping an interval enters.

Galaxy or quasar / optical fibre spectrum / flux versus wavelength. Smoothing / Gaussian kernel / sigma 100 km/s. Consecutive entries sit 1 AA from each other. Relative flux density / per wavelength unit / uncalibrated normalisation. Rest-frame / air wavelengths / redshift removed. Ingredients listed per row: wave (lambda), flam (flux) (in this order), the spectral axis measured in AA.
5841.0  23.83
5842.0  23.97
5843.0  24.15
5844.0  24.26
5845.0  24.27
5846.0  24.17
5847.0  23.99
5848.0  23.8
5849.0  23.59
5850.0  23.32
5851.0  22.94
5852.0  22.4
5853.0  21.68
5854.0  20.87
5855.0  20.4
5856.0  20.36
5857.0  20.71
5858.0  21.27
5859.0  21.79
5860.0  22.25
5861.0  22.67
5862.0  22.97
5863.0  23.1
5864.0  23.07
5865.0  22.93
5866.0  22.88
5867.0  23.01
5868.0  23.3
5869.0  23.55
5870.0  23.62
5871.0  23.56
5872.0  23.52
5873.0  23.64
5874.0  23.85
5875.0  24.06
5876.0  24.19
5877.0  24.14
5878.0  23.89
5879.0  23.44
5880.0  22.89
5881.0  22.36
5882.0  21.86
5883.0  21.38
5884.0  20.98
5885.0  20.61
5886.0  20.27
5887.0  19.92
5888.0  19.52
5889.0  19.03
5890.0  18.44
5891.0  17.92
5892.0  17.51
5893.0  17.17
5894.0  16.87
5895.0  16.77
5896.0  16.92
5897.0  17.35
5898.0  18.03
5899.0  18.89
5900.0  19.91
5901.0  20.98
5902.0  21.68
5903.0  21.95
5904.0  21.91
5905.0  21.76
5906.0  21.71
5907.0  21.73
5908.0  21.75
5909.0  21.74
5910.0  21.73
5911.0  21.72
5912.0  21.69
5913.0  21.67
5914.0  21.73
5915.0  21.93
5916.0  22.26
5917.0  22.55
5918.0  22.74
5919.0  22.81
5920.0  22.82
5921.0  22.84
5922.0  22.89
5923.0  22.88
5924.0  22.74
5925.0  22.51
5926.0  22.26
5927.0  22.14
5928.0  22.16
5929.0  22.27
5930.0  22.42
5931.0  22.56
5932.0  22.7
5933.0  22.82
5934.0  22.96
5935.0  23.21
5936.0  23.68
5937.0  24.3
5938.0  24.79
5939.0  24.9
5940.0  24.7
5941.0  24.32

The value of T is 1.3 AA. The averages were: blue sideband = 22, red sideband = 22.4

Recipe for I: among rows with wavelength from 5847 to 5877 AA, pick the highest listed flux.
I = 24.19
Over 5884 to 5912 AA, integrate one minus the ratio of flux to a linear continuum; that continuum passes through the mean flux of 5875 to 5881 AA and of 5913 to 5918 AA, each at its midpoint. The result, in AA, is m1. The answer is 3.7 AA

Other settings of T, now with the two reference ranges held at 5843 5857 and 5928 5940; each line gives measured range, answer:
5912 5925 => 0.4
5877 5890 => 0.9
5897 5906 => 1.0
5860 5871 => -0.1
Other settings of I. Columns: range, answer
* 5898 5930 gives 22.89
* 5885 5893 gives 20.61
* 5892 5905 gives 21.95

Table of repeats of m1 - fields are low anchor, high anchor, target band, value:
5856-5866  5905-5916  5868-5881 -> -0.89 AA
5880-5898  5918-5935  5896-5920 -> -0.35 AA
